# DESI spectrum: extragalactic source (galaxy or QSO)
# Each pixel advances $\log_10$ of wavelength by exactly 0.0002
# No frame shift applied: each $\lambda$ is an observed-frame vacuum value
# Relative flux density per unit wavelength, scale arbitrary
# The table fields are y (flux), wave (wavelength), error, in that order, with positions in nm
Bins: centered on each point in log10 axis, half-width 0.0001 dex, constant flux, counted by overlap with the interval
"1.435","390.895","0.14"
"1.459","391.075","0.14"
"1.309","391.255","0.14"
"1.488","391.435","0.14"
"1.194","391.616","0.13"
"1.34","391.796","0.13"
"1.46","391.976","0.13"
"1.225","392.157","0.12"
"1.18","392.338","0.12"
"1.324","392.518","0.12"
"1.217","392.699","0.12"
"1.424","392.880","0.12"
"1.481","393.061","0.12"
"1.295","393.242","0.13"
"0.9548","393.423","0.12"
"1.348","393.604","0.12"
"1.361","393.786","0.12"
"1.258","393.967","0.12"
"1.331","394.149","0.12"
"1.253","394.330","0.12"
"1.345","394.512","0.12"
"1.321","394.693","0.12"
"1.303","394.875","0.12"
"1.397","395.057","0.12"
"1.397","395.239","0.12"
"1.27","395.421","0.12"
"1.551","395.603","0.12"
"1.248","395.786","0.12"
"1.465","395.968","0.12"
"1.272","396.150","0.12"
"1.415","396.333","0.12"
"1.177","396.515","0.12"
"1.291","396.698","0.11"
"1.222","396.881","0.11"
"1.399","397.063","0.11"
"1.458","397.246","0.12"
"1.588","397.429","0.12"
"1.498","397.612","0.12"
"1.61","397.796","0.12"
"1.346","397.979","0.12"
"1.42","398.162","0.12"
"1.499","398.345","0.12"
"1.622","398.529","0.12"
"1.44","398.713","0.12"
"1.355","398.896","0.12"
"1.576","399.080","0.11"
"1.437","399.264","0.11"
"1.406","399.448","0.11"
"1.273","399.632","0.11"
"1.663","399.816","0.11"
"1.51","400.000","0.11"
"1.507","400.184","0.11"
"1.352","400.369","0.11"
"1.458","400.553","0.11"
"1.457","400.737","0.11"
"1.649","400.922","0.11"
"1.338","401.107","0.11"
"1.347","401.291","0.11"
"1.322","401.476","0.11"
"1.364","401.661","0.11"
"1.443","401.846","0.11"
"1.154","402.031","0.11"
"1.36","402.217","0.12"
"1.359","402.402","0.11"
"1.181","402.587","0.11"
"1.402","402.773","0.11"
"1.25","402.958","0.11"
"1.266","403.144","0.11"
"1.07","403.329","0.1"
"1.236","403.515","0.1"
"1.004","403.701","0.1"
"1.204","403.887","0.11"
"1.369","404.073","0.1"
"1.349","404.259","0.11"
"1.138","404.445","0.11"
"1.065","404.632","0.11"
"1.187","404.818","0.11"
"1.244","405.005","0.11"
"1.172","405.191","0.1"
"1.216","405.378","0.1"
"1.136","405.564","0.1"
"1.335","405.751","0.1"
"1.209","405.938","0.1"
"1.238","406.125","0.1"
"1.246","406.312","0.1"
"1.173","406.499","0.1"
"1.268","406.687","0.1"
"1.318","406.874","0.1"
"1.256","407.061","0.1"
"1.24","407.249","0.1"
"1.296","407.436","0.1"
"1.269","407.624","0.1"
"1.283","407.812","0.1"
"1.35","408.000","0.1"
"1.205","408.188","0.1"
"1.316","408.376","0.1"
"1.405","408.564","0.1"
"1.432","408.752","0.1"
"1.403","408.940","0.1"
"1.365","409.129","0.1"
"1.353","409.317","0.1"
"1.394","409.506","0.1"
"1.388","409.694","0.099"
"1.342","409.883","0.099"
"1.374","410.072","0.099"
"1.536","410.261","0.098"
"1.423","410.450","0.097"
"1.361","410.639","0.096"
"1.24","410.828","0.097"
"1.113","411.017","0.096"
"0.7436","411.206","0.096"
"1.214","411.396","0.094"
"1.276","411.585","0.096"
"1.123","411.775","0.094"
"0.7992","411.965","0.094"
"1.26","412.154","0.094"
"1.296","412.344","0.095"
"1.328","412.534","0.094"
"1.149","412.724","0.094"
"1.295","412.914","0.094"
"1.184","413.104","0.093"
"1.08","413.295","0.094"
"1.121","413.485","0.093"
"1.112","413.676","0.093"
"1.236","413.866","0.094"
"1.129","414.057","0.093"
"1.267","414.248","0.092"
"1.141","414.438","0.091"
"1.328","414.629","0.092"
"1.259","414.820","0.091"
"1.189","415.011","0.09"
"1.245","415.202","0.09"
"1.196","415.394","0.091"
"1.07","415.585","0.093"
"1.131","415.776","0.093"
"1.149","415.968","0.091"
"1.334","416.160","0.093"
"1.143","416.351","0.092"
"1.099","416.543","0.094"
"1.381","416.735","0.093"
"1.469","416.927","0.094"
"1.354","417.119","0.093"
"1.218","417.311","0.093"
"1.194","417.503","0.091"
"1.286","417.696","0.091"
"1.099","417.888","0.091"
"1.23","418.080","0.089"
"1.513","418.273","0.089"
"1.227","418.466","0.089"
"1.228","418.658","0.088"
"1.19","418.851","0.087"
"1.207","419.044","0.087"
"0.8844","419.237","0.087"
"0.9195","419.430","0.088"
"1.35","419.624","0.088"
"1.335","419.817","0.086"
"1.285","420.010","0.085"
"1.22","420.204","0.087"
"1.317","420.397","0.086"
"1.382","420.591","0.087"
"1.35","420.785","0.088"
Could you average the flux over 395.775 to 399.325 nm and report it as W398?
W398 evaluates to 1.42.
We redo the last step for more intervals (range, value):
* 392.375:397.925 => 1.35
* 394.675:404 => 1.38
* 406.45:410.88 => 1.34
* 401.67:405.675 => 1.23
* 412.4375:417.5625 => 1.22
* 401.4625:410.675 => 1.28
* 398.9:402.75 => 1.41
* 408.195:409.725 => 1.37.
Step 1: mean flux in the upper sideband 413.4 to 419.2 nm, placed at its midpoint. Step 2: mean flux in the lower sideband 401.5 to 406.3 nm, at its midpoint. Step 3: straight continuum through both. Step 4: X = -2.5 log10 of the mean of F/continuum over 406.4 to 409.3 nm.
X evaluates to -0.062 mag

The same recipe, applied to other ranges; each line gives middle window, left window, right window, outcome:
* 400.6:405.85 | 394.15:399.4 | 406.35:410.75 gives 0.07 mag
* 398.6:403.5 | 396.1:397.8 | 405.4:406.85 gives -0.05 mag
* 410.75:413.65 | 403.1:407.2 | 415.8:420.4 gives 0.07 mag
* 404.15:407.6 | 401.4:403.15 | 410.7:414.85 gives 0.03 mag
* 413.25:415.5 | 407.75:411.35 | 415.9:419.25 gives 0.07 mag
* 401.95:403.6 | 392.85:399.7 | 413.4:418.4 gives 0.06 mag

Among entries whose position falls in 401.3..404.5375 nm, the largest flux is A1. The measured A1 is 1.443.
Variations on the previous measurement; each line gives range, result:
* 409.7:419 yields 1.536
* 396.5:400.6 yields 1.663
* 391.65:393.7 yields 1.481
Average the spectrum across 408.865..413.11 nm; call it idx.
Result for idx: 1.26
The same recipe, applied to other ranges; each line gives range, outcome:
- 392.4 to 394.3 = 1.3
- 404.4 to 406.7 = 1.2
